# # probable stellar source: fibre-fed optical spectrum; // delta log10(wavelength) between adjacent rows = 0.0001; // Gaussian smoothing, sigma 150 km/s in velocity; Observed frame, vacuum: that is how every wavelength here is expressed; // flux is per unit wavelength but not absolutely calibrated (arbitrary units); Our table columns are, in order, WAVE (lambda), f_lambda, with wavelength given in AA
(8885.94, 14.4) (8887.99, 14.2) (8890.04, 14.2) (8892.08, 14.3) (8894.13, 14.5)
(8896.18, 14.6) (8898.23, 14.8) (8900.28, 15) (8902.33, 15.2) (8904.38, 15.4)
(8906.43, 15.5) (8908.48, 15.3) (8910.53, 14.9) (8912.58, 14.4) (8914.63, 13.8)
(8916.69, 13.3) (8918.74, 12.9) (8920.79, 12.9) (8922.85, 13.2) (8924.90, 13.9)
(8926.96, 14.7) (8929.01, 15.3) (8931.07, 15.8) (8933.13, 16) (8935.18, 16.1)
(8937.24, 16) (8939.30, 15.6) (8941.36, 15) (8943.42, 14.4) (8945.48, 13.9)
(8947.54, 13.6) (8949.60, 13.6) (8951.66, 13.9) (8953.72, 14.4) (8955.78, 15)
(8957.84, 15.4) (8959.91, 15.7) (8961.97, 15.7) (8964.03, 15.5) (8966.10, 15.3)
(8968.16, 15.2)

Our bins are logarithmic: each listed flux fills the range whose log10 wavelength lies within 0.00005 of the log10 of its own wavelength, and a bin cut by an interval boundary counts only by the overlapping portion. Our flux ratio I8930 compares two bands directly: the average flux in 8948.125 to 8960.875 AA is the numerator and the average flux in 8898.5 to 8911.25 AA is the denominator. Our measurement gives 1.0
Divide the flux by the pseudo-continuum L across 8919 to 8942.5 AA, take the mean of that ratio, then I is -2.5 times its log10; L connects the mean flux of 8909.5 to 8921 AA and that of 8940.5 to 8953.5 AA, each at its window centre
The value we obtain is -0.07 mag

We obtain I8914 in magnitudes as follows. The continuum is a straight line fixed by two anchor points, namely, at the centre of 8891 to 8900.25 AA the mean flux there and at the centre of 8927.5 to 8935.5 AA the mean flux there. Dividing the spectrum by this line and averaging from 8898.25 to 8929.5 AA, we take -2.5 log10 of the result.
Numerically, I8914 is 0.06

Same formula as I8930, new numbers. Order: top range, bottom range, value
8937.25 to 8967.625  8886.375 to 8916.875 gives 1.01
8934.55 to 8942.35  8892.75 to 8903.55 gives 1.06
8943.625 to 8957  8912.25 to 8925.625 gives 1.05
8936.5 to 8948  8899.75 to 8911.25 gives 0.97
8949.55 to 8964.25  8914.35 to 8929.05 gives 1.10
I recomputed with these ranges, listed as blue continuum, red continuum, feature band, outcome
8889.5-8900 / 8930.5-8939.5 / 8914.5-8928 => 0.15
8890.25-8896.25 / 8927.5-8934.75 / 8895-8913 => -0.02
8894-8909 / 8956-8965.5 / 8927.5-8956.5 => 0.03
